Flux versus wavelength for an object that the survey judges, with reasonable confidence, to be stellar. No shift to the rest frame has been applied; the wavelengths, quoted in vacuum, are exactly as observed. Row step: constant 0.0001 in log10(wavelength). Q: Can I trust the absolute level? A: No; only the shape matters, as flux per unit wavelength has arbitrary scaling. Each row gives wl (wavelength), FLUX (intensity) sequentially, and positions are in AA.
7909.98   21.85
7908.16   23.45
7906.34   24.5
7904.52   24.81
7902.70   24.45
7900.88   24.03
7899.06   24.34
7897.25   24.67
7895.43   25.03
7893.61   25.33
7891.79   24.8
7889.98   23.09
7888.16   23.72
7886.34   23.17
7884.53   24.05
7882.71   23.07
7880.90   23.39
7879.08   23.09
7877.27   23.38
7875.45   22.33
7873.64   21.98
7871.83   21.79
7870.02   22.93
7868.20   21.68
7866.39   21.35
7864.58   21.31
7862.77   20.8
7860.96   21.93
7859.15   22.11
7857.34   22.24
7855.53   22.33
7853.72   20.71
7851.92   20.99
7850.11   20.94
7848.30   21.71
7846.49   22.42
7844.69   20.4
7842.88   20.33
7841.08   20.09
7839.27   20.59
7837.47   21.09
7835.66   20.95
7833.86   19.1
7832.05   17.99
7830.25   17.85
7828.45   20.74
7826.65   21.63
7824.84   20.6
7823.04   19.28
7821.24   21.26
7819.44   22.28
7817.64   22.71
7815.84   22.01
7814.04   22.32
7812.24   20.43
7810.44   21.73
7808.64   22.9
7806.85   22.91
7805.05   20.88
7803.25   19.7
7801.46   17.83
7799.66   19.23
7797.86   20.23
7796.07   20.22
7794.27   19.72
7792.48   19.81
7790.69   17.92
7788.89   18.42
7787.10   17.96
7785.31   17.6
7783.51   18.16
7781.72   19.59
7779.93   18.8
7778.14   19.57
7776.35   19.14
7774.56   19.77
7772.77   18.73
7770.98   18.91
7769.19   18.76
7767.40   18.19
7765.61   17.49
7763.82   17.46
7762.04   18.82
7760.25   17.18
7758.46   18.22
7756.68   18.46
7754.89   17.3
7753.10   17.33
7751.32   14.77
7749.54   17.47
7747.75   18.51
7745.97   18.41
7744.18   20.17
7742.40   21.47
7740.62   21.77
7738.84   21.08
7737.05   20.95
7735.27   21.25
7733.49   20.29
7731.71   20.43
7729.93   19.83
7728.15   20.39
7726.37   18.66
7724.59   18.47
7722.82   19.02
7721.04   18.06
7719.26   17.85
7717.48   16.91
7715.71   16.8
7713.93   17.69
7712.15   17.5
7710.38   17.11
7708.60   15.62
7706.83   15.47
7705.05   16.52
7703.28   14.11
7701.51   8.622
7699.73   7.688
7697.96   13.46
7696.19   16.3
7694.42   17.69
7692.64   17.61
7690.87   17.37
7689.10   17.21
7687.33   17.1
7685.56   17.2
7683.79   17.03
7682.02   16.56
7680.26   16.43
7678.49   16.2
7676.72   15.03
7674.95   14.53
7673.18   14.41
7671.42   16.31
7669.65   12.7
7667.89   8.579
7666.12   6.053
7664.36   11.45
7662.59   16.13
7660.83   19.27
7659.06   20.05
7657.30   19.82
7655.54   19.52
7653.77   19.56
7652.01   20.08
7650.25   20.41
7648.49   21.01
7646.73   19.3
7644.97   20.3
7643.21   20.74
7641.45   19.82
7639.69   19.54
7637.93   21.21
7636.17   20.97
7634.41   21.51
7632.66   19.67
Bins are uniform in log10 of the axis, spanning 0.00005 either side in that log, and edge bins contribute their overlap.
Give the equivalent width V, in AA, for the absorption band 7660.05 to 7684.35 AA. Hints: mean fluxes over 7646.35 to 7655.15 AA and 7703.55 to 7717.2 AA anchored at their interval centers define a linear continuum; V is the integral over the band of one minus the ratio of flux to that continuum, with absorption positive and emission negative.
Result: 5.8 AA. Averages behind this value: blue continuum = 20.1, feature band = 14.3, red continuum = 16.6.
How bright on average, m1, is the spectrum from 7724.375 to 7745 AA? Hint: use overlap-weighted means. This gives 20.5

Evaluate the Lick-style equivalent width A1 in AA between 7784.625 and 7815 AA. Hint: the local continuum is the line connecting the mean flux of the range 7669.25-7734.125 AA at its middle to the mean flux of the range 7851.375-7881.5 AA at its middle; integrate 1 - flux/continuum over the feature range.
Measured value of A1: -0.3 AA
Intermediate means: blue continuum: 16.5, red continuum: 22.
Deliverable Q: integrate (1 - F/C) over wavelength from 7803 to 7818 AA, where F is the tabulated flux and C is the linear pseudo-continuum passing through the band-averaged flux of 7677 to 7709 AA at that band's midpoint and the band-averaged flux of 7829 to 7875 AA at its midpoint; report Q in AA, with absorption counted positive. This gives -1.7 AA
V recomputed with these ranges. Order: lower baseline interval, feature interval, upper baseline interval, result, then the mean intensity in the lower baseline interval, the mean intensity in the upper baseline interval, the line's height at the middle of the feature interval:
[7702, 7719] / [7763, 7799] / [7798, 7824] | 1.50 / 16.3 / 21.1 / 19.6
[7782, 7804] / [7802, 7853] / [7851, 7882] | -1.38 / 18.9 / 22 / 20.4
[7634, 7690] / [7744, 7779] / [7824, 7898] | 2.54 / 17.3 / 21.9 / 19.6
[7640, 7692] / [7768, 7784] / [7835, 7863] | 0.38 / 16.9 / 21.2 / 19.5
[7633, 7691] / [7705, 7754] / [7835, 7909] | 1.20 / 17.4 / 22.6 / 19.1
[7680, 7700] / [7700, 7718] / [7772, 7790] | 1.53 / 16.2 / 18.8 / 16.7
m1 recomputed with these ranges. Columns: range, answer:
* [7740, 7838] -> 19.5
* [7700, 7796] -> 18.2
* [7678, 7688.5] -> 16.8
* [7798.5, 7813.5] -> 20.7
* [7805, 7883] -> 21.4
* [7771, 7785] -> 19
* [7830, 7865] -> 20.8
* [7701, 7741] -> 18.1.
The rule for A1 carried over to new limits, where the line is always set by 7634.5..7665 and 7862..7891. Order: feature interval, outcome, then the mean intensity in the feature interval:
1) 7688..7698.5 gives 1.8 AA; 16.7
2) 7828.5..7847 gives 1.7 AA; 20.1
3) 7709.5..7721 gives 1.7 AA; 17.4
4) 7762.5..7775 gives 1.6 AA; 18.4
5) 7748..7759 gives 1.9 AA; 17.3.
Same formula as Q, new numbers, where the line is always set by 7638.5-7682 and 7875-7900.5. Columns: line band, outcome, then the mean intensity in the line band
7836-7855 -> 1.4 AA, 21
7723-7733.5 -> -0.3 AA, 19.6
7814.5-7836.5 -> 1.4 AA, 20.6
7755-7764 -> 0.9 AA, 18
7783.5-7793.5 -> 1.2 AA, 18.3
